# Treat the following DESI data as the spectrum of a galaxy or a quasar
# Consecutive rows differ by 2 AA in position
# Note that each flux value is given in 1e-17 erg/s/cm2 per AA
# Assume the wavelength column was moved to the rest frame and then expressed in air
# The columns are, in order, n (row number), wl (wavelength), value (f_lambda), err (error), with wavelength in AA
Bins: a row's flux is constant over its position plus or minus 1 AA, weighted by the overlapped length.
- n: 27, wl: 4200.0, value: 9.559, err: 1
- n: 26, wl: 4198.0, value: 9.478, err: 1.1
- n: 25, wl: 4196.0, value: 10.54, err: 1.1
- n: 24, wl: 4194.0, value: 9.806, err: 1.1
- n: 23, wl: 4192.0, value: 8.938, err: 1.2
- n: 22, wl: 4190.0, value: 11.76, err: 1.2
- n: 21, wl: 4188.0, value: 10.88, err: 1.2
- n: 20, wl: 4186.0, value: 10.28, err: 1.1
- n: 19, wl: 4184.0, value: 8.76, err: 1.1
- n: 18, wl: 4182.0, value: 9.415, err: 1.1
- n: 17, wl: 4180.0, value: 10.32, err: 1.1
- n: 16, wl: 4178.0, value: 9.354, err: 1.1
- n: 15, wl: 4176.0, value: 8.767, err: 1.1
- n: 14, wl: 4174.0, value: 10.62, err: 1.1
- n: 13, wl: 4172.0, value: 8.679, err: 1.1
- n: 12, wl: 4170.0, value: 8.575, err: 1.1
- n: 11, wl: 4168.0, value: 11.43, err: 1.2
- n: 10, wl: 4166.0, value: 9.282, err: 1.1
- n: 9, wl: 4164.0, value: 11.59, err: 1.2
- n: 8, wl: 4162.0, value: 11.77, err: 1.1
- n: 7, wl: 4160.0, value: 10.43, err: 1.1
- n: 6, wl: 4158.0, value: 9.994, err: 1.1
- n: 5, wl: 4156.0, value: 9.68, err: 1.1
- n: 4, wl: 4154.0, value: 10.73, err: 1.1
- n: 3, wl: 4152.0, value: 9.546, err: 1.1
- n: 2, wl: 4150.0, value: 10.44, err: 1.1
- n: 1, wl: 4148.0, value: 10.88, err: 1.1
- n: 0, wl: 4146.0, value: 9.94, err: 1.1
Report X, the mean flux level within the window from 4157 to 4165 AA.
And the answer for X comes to 10.9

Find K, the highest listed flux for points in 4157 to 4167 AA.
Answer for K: 11.77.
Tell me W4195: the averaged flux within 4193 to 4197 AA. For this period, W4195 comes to 10.2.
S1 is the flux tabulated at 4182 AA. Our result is 9.415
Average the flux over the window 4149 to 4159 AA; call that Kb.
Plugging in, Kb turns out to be 10.1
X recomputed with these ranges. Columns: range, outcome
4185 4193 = 10.5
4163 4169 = 10.8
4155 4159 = 9.84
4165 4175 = 9.72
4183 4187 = 9.52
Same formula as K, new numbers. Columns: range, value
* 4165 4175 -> 11.43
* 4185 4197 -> 11.76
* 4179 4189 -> 10.88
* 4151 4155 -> 10.73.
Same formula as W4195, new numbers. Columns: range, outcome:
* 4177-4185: 9.46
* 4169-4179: 9.2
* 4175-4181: 9.48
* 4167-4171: 10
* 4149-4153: 9.99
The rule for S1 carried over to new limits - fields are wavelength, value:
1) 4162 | 11.77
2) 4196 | 10.54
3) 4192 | 8.938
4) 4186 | 10.28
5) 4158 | 9.994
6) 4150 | 10.44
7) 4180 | 10.32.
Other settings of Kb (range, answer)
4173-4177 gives 9.69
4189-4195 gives 10.2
